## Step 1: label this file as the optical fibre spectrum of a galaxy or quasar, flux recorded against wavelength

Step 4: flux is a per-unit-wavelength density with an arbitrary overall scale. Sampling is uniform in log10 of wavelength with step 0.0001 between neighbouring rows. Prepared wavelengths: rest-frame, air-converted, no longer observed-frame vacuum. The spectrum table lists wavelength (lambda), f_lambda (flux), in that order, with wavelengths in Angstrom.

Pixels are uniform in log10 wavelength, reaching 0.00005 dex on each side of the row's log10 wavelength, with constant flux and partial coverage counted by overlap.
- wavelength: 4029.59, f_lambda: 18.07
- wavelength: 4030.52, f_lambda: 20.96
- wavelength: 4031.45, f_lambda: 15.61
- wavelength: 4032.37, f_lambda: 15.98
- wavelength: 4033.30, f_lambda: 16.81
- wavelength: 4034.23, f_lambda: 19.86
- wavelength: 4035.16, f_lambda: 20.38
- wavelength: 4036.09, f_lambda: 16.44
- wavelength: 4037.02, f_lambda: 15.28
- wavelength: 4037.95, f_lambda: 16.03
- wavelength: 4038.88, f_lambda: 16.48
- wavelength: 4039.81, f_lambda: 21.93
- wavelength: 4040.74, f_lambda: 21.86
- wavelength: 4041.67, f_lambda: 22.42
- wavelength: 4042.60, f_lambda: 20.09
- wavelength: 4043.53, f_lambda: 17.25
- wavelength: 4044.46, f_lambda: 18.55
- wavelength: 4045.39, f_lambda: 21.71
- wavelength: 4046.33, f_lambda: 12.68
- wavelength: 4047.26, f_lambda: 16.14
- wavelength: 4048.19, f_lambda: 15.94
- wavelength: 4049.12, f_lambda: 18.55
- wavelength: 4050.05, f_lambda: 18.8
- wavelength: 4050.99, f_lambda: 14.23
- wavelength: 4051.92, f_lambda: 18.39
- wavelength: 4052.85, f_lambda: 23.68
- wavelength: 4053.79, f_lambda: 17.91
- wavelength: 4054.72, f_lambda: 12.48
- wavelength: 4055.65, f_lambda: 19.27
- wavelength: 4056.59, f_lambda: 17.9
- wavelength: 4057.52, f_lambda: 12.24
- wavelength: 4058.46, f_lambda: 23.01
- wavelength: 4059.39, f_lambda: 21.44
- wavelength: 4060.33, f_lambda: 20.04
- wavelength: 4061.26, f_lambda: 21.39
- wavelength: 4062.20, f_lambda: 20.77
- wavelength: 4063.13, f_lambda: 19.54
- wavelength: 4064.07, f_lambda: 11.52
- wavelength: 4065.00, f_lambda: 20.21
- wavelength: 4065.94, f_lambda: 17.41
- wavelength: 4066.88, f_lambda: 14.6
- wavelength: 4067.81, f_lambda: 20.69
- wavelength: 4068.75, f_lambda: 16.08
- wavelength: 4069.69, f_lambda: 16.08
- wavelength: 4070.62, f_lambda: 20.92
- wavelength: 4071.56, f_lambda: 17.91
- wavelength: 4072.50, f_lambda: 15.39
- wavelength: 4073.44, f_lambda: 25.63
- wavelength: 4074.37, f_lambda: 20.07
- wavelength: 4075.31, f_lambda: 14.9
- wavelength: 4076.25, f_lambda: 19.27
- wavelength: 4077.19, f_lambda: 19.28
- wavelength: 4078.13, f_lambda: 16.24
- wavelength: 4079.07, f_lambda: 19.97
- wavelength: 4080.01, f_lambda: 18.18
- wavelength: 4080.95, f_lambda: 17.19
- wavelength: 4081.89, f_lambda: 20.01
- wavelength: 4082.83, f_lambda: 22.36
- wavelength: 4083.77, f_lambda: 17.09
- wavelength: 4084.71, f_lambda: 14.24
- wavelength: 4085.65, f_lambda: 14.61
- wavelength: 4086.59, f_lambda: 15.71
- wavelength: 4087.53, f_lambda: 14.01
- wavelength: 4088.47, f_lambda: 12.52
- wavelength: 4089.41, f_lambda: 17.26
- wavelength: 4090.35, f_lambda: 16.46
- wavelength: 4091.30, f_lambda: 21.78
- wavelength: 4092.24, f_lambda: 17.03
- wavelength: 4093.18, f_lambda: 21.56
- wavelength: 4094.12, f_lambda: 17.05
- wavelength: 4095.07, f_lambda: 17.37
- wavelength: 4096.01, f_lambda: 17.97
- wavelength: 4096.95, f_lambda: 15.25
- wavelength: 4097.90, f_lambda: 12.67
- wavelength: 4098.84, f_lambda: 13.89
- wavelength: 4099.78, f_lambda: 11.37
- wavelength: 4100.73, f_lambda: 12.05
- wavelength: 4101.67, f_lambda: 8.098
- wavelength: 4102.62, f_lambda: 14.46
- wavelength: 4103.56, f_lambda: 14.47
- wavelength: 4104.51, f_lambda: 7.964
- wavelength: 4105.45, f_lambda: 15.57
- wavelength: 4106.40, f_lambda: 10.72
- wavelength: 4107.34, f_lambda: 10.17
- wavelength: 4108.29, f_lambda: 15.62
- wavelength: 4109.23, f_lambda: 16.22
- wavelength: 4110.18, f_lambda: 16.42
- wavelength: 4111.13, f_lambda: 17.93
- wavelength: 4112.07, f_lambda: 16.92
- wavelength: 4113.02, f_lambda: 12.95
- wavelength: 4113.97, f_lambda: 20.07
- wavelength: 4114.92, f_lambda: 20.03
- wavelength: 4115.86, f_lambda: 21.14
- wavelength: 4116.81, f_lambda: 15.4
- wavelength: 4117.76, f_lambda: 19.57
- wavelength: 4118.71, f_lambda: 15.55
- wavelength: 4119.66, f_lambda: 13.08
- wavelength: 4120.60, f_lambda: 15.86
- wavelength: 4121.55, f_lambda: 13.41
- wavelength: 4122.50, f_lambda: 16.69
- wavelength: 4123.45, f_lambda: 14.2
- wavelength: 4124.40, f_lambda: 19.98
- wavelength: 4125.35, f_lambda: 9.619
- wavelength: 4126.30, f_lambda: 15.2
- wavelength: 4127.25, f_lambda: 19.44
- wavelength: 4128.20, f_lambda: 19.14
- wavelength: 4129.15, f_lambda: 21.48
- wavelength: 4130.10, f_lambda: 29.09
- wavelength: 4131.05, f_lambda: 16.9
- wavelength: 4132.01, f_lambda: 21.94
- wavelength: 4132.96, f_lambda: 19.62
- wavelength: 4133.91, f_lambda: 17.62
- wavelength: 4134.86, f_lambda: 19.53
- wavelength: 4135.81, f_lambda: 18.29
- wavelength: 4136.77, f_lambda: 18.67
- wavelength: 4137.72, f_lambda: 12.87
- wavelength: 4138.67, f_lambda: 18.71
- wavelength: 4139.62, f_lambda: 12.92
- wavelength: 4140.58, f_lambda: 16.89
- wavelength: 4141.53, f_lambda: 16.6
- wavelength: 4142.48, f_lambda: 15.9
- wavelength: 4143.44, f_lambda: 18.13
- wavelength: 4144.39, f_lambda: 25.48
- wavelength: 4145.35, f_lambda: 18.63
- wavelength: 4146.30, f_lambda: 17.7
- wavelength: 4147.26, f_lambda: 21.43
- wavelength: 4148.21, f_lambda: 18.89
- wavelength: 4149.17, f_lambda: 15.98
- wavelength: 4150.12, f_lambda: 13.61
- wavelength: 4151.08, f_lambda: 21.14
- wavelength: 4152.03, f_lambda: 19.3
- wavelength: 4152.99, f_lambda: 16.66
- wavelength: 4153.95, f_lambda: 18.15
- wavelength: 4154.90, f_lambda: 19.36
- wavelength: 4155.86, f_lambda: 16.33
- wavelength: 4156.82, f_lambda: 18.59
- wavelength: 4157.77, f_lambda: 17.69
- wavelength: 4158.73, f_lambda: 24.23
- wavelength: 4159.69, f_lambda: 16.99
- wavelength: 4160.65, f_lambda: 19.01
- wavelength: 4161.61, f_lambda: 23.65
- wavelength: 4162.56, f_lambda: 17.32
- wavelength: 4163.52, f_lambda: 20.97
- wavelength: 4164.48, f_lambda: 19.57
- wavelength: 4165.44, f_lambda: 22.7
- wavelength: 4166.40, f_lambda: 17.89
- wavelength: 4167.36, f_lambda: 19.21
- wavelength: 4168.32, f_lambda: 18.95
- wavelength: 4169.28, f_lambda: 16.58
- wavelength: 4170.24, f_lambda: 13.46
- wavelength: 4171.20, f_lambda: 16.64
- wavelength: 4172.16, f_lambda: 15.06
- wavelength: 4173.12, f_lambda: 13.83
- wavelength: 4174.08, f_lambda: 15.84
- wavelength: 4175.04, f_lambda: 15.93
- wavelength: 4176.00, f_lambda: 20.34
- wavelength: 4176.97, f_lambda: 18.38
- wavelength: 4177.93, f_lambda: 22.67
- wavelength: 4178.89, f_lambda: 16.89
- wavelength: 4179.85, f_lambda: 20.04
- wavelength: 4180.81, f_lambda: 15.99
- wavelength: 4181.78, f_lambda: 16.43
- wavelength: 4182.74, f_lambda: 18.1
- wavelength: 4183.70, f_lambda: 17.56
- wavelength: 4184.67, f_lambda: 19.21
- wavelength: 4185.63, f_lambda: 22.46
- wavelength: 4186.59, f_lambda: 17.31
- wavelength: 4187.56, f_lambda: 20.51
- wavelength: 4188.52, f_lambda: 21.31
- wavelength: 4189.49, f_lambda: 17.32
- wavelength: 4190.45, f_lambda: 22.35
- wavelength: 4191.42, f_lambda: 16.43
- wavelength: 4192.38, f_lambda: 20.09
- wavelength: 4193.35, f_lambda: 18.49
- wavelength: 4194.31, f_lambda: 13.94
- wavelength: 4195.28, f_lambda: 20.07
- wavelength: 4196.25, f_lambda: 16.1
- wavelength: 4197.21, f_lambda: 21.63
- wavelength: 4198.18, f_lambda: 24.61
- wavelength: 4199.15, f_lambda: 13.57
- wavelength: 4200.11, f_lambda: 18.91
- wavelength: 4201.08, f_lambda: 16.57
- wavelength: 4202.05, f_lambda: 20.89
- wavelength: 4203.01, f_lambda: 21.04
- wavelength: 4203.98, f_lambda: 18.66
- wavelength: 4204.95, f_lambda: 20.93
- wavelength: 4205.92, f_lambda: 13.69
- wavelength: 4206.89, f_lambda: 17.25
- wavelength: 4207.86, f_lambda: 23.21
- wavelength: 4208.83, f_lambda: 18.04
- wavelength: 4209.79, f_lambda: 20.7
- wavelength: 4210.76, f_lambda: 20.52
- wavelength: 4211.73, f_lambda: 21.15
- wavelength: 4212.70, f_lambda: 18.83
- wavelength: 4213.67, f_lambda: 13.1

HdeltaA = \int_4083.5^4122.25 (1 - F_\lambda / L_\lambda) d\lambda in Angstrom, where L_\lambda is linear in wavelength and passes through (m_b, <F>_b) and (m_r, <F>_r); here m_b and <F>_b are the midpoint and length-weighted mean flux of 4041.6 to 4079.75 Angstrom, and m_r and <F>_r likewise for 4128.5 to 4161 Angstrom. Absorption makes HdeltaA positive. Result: 6.4 Angstrom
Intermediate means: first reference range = 18.3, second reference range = 18.7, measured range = 15.4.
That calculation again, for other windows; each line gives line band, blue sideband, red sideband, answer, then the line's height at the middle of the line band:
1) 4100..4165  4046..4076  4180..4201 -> 4.03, 18.4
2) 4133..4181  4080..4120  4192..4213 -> -1.59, 17.6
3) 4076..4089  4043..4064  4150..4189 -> 0.76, 18.2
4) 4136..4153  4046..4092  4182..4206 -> 0.64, 18.5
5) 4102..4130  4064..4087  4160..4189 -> 3.36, 18.1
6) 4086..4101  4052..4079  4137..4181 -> 1.99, 18.4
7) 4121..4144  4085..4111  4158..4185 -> -1.68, 16.4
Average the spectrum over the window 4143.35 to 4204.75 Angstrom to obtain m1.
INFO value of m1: 18.7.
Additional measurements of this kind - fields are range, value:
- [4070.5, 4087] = 18.2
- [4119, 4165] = 18.2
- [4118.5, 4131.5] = 17.2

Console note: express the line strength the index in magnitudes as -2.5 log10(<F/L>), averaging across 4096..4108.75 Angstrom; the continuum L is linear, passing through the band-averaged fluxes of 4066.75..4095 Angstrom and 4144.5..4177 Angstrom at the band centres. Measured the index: 0.38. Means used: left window 17.8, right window 18.3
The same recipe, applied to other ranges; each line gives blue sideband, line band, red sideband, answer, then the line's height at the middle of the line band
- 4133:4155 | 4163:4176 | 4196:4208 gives 0.05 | 18.4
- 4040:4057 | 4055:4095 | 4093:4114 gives -0.10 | 16.4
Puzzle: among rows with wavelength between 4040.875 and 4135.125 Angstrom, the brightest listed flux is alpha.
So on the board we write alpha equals 29.09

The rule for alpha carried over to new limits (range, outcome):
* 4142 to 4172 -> 25.48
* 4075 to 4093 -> 22.36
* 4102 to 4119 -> 21.14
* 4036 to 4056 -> 23.68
